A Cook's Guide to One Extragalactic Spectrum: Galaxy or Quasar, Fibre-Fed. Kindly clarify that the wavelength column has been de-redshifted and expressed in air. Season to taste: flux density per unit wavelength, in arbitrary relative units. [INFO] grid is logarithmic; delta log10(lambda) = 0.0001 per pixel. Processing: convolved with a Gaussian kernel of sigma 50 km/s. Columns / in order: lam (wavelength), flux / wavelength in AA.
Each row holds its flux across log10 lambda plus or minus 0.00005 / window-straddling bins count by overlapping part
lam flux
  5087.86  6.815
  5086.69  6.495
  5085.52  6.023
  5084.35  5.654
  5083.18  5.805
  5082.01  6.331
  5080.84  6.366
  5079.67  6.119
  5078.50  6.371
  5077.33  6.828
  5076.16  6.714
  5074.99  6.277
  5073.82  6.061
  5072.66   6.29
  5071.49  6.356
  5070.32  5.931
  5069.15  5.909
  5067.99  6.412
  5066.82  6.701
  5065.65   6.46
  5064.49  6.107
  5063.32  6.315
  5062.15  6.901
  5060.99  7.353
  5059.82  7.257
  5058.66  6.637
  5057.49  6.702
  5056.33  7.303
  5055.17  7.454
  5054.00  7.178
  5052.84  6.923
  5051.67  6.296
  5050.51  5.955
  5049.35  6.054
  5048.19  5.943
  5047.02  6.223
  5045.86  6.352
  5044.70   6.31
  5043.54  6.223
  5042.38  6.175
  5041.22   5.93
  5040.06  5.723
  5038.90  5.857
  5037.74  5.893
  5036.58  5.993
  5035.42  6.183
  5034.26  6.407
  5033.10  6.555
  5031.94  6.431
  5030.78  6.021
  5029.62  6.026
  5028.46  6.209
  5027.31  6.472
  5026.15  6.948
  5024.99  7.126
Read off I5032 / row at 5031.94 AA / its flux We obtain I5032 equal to 6.431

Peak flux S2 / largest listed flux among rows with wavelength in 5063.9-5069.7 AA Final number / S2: 6.701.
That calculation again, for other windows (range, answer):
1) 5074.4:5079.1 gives 6.828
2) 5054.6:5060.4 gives 7.454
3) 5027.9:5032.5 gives 6.431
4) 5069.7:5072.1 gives 6.356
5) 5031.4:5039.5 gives 6.555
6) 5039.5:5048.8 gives 6.352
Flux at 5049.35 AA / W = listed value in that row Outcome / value 6.054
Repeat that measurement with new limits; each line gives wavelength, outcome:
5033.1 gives 6.555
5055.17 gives 7.454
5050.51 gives 5.955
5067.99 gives 6.412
